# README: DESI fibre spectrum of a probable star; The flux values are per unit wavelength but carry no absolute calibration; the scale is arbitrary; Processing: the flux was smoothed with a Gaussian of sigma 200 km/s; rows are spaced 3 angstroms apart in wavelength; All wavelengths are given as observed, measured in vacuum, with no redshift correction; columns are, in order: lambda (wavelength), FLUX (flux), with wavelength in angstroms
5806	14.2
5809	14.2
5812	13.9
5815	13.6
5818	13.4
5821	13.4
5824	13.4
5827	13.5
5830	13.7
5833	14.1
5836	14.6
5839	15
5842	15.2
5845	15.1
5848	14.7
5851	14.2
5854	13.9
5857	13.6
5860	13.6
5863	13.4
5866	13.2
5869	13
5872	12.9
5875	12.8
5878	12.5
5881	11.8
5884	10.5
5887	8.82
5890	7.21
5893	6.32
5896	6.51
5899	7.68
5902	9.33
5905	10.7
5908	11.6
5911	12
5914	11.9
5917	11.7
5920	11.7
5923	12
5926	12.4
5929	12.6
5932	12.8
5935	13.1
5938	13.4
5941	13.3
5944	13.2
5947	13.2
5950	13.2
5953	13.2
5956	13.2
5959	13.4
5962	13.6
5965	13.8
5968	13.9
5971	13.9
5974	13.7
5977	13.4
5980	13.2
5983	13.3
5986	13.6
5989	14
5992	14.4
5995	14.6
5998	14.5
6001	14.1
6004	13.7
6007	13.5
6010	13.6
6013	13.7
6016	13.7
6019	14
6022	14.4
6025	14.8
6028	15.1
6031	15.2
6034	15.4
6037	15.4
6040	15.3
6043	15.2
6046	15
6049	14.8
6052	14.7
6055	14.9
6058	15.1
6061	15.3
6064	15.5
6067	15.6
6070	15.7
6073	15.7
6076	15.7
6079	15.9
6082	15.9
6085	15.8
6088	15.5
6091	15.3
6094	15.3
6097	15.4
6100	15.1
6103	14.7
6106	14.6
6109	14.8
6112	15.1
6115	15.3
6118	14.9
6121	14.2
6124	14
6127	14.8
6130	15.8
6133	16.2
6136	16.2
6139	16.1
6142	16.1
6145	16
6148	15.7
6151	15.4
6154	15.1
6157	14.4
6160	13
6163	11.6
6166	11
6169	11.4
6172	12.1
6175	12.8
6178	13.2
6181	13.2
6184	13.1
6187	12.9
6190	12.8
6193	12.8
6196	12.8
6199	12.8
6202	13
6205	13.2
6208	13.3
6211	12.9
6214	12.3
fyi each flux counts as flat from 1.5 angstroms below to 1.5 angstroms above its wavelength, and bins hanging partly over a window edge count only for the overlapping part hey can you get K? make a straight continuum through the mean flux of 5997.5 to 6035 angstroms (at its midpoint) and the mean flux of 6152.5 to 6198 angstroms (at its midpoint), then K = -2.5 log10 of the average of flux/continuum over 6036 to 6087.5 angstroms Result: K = -0.11 mag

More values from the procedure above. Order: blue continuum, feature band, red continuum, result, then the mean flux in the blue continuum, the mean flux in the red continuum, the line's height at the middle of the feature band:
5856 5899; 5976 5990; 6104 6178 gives -0.094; 11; 14.4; 12.4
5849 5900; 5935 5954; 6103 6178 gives -0.092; 11.4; 14.4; 12.2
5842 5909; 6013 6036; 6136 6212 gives -0.164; 11.6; 13.5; 12.6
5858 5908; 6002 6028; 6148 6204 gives -0.189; 10.7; 13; 11.8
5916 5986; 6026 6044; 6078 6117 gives -0.066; 13.1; 15.3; 14.4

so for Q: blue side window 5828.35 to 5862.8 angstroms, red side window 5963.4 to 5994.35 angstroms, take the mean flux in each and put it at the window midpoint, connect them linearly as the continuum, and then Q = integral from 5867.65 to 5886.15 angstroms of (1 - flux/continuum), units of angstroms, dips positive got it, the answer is 2.7 angstroms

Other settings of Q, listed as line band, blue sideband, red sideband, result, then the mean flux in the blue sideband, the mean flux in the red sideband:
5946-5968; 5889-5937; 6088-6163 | -3.5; 10.7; 15.1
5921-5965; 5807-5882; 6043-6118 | 4.0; 13.7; 15.3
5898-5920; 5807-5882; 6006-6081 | 5.1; 13.7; 14.9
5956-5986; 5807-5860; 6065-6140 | 2.4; 14.1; 15.3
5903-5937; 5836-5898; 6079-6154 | 2.3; 12.2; 15.3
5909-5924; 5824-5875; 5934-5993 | 2.0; 13.9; 13.5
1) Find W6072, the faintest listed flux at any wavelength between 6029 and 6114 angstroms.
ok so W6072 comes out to 14.6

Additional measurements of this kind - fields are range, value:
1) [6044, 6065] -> 14.7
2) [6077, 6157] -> 14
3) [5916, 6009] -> 11.7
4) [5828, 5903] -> 6.32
